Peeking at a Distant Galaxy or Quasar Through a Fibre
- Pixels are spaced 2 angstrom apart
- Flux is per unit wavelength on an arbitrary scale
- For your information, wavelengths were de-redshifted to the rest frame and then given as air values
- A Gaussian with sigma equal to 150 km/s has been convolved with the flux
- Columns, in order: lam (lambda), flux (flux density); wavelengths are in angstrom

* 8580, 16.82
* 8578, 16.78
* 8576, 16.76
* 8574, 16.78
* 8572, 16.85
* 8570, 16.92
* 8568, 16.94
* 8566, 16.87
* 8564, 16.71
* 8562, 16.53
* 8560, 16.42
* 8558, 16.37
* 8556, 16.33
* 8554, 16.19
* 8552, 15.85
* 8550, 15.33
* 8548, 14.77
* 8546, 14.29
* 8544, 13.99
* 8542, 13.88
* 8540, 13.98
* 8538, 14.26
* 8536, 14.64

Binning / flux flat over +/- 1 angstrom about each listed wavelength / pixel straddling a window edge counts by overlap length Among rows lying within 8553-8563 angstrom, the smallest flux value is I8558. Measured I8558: 16.19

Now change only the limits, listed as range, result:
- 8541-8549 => 13.88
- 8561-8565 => 16.53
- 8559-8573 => 16.42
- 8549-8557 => 15.33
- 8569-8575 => 16.78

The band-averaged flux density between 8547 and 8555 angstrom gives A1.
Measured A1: 15.5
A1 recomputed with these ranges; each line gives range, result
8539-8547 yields 14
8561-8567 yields 16.7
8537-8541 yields 14.1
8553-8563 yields 16.4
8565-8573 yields 16.9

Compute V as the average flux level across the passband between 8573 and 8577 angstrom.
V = 16.8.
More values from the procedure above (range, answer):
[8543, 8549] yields 14.3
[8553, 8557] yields 16.3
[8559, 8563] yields 16.5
